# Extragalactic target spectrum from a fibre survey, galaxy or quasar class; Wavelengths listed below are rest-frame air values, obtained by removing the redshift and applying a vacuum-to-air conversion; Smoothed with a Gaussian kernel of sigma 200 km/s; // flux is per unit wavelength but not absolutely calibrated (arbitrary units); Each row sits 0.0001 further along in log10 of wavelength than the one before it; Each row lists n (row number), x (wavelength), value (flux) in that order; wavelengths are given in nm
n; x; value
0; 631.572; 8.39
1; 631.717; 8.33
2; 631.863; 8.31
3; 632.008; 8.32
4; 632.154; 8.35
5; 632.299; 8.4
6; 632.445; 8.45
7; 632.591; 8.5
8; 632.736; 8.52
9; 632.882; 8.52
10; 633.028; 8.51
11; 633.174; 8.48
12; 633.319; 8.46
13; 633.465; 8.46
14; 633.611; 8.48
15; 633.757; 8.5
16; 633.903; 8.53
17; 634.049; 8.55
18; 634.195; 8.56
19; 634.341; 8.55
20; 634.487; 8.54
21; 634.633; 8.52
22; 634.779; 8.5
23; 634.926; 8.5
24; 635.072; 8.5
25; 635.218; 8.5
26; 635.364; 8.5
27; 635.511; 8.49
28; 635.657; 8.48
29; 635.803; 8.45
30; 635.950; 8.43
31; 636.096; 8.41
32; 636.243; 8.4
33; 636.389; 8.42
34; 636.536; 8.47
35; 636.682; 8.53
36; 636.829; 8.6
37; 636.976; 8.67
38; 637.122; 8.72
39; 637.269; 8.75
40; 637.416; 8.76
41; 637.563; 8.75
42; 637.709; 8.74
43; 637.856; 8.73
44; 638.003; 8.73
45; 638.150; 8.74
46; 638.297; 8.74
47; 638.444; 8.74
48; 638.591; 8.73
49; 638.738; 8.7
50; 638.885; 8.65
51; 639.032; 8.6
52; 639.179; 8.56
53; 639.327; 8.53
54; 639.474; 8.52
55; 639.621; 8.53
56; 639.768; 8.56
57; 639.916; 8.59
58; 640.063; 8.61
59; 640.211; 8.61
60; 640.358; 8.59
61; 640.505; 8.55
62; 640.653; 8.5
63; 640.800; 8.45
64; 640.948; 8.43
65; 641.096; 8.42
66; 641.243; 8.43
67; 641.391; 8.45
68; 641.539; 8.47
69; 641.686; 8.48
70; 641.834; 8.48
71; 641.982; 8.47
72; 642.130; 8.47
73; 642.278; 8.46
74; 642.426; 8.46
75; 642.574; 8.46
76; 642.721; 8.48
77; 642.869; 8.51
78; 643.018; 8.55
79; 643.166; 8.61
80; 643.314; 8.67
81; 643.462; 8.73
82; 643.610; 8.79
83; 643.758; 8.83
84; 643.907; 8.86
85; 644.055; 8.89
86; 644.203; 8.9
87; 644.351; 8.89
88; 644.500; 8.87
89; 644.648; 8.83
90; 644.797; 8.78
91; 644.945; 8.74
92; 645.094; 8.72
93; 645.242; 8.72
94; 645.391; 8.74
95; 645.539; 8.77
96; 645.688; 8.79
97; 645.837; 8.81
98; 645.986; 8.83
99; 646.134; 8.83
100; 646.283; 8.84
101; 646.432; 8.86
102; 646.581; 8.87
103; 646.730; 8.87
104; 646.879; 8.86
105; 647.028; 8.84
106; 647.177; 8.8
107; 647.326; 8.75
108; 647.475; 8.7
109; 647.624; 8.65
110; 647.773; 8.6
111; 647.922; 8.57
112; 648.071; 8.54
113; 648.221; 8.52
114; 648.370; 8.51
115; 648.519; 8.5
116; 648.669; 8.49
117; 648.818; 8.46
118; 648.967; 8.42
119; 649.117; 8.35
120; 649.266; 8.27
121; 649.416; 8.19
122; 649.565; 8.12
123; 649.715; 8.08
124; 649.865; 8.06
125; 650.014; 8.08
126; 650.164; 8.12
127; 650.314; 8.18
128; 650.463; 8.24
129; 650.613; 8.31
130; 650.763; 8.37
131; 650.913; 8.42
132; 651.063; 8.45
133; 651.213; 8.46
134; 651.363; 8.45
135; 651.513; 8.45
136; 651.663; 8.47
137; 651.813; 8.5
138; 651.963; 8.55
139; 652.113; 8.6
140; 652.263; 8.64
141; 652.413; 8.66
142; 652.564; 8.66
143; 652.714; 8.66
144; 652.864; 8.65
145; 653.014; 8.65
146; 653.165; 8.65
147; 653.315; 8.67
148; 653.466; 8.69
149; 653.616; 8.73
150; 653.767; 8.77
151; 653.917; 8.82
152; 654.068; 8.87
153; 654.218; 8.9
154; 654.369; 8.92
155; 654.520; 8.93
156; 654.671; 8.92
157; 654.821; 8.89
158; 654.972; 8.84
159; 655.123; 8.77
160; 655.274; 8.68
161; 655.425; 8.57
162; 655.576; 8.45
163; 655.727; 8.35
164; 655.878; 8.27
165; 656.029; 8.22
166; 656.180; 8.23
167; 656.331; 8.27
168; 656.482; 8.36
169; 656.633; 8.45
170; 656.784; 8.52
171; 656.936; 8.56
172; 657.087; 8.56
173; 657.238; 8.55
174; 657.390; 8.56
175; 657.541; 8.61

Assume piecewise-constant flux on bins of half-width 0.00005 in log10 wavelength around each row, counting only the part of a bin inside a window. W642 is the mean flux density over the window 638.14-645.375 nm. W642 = 8.62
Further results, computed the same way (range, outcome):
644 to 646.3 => 8.81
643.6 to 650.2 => 8.63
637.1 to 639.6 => 8.68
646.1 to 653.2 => 8.51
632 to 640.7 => 8.56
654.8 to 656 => 8.57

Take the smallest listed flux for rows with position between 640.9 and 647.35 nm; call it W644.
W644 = 8.42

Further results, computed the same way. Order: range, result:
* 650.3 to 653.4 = 8.18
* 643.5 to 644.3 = 8.79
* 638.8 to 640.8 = 8.45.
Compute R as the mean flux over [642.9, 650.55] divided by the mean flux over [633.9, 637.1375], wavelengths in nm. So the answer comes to 1.01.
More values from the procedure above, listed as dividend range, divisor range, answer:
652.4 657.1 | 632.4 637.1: 1.01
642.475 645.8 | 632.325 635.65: 1.03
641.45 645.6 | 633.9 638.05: 1.01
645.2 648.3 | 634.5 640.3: 1.02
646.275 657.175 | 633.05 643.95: 1.00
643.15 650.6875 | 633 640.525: 1.00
